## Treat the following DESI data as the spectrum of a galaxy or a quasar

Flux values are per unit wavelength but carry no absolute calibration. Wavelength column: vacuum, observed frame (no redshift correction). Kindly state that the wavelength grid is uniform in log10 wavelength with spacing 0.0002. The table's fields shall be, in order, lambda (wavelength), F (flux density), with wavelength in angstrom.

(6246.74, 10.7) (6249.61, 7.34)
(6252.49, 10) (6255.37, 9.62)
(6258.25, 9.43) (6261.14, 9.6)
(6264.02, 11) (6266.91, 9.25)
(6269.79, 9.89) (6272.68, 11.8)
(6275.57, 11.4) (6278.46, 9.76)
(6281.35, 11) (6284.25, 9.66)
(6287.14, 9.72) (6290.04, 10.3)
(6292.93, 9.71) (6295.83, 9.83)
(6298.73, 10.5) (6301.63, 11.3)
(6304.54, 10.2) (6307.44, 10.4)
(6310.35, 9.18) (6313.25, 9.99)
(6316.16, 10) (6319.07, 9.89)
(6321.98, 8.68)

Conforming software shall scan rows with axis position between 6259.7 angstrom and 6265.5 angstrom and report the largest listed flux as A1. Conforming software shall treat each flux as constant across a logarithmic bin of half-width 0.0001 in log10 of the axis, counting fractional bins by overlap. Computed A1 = 11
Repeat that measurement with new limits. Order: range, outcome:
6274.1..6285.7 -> 11.4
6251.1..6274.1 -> 11.8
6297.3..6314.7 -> 11.3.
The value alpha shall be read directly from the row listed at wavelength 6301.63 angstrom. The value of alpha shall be 11.3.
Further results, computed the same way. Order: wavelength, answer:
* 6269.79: 9.89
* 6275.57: 11.4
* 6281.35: 11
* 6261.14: 9.6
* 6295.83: 9.83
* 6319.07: 9.89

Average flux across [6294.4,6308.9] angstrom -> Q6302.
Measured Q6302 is 10.4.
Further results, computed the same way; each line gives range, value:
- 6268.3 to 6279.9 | 10.7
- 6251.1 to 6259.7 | 9.67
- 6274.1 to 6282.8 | 10.7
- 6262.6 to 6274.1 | 10.5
